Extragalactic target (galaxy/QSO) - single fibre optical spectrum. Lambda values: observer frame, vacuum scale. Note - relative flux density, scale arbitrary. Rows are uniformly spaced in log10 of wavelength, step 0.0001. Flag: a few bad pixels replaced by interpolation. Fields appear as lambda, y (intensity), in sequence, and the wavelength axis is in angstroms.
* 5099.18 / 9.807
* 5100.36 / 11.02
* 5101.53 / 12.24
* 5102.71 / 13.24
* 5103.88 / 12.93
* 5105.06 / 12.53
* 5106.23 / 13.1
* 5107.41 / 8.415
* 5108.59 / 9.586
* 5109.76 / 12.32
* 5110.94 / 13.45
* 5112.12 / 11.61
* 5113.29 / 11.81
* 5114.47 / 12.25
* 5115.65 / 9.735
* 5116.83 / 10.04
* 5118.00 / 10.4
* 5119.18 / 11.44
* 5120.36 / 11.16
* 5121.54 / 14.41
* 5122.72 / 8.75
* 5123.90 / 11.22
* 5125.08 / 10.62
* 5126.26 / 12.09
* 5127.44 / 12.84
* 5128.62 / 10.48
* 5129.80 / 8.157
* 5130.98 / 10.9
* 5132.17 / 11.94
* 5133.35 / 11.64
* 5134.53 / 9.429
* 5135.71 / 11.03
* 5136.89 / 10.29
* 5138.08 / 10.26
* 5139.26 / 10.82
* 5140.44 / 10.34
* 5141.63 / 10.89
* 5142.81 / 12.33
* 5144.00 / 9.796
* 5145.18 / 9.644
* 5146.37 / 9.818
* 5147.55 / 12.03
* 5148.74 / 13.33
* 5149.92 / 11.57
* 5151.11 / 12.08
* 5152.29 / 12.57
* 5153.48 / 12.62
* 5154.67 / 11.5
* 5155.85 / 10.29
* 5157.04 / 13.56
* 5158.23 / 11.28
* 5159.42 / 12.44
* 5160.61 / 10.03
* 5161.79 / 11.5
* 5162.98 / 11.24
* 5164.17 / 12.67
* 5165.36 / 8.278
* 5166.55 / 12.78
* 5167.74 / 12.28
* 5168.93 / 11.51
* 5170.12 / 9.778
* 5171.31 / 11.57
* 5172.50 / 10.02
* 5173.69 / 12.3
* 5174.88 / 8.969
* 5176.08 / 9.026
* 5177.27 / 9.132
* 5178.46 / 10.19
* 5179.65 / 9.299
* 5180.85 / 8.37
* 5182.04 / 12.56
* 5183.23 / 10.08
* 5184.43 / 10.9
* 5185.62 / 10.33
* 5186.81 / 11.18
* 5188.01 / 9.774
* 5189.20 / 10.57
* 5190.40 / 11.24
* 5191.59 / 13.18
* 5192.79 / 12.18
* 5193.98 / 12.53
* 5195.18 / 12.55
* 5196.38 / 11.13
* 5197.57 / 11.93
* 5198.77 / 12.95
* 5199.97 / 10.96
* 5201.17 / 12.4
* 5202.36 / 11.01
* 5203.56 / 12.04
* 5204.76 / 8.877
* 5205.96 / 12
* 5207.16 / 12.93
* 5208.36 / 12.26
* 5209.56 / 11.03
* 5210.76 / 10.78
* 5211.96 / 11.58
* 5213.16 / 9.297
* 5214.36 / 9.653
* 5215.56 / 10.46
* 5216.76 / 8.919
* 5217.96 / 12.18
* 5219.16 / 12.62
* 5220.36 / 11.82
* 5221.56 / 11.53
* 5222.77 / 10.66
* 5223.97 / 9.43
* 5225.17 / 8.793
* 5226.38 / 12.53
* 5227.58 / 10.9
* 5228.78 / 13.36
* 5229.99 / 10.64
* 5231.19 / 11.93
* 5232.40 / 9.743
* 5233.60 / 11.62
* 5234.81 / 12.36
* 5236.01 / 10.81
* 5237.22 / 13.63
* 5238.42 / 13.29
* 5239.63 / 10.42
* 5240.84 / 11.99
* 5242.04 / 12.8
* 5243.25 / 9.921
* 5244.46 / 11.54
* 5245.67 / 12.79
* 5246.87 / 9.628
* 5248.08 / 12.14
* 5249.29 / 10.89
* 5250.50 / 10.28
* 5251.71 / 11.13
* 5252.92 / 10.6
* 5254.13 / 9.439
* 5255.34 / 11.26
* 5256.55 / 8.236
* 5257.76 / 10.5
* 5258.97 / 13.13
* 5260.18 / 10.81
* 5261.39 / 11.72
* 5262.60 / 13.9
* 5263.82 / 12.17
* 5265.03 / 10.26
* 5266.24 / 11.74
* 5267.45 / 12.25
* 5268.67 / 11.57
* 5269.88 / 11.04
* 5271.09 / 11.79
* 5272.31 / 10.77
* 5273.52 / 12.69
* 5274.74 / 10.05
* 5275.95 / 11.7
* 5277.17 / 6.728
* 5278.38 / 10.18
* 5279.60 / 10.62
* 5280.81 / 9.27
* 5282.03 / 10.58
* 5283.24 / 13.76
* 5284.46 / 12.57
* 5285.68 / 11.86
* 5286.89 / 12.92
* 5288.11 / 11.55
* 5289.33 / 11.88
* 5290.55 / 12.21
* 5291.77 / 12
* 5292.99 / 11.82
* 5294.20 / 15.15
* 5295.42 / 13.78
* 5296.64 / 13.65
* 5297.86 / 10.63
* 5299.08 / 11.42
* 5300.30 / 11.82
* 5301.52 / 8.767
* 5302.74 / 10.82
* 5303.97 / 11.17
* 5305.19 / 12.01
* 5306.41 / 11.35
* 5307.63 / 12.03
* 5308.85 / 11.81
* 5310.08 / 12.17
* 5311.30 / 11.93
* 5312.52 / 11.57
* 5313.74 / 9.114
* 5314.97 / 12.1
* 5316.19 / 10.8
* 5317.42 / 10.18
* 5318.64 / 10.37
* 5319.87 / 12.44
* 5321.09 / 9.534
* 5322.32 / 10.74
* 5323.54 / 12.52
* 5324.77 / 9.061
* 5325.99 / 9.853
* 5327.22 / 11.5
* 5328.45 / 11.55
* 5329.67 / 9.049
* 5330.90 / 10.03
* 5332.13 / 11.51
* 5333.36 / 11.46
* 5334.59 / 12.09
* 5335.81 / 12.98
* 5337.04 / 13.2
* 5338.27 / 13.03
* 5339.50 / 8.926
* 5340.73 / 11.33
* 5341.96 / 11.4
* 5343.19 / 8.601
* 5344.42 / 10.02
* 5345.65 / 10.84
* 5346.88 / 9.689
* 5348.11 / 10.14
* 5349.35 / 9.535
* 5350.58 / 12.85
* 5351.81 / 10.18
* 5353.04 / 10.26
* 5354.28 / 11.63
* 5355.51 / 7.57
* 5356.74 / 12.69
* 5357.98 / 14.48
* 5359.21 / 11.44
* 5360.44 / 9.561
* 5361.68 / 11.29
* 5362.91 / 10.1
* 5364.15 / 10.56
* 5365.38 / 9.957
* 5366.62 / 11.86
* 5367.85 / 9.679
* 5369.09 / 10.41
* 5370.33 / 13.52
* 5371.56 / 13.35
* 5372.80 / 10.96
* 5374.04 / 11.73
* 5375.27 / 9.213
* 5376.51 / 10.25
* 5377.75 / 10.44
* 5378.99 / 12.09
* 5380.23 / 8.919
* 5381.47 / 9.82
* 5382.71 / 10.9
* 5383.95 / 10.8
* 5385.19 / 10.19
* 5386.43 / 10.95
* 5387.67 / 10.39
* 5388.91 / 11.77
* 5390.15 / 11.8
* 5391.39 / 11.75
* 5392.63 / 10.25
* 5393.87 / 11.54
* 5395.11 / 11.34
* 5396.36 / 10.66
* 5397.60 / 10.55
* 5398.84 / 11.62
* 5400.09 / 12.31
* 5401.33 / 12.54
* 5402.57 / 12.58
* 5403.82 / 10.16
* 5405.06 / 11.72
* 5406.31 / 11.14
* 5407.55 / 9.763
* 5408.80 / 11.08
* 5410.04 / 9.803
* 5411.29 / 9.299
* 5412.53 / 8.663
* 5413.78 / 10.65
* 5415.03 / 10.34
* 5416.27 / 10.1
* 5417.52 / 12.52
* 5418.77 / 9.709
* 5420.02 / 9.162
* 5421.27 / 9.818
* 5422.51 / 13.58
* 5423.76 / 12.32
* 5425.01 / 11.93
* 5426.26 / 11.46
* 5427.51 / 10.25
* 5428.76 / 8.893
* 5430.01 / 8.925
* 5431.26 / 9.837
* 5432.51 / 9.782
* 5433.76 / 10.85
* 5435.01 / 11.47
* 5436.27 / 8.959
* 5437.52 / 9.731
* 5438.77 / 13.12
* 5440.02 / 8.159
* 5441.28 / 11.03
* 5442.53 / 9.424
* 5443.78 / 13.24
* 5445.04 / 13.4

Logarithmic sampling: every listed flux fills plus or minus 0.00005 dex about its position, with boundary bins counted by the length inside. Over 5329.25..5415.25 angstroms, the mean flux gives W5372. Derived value 10.9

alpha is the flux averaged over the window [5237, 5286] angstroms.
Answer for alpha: 11.2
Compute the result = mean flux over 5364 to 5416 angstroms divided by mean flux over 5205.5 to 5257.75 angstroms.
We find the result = 1.0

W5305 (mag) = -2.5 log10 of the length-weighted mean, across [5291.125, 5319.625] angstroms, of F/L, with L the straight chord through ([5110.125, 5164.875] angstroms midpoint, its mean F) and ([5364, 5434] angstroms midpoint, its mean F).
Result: -0.06 mag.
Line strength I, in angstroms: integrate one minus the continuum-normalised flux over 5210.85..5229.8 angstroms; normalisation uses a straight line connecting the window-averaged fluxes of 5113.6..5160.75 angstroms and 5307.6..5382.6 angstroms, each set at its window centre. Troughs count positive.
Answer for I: 0.29 angstroms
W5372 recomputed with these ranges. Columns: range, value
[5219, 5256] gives 11.3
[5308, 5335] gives 11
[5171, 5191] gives 10.3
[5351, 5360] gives 11.2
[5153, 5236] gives 11.1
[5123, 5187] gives 10.9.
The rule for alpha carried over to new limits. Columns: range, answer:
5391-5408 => 11.3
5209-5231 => 10.9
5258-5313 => 11.6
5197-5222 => 11.3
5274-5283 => 10.1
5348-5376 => 11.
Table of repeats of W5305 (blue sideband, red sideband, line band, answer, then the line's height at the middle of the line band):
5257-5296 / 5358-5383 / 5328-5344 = 0.00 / 11.2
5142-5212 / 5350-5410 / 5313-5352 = 0.02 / 11.1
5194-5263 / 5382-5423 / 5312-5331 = 0.04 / 11.1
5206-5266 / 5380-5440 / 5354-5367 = -0.01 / 10.9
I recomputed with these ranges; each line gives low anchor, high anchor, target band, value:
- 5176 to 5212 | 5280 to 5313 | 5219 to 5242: -0.2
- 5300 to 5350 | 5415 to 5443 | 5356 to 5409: -2.0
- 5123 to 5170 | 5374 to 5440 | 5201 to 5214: -0.2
